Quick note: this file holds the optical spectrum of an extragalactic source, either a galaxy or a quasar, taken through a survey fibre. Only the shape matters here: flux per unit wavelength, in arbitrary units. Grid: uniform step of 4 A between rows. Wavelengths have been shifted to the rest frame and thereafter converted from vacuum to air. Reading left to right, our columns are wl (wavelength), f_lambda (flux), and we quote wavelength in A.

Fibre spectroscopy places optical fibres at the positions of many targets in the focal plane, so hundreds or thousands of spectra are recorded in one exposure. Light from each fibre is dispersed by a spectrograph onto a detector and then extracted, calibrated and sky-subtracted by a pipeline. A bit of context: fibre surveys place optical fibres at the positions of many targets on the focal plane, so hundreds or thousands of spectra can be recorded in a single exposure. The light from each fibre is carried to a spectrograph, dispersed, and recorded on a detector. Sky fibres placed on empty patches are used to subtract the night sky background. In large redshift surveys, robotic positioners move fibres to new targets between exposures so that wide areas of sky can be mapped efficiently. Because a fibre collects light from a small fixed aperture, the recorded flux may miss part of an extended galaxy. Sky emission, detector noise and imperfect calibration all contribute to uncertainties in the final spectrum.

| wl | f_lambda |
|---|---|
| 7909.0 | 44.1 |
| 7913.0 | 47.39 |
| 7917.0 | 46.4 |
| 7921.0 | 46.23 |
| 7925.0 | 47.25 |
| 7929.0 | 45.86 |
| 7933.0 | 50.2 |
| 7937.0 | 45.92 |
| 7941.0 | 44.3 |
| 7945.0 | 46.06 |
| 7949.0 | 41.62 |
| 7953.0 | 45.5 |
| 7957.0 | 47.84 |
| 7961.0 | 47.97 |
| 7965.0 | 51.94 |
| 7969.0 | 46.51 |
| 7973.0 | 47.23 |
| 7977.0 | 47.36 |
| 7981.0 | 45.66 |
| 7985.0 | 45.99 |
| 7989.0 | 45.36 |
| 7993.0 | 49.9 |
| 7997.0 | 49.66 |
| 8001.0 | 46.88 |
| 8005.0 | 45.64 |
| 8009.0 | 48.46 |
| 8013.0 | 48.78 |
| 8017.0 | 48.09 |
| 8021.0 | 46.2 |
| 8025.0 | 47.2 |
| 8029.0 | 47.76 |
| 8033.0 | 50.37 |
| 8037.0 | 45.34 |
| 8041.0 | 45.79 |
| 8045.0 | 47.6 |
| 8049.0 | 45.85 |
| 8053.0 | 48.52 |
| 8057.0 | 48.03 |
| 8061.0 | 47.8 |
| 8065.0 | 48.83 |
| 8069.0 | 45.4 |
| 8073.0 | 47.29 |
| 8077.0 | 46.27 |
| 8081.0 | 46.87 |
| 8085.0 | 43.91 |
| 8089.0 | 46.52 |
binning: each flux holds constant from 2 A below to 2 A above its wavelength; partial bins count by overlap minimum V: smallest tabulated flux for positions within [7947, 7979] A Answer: 41.62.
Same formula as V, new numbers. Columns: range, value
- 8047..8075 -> 45.4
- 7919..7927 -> 46.23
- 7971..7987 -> 45.66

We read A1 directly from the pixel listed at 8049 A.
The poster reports 45.85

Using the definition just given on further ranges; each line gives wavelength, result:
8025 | 47.2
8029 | 47.76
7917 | 46.4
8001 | 46.88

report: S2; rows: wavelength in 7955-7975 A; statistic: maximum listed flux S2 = 51.94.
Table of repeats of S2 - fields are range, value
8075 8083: 46.87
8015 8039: 50.37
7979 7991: 45.99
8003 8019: 48.78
